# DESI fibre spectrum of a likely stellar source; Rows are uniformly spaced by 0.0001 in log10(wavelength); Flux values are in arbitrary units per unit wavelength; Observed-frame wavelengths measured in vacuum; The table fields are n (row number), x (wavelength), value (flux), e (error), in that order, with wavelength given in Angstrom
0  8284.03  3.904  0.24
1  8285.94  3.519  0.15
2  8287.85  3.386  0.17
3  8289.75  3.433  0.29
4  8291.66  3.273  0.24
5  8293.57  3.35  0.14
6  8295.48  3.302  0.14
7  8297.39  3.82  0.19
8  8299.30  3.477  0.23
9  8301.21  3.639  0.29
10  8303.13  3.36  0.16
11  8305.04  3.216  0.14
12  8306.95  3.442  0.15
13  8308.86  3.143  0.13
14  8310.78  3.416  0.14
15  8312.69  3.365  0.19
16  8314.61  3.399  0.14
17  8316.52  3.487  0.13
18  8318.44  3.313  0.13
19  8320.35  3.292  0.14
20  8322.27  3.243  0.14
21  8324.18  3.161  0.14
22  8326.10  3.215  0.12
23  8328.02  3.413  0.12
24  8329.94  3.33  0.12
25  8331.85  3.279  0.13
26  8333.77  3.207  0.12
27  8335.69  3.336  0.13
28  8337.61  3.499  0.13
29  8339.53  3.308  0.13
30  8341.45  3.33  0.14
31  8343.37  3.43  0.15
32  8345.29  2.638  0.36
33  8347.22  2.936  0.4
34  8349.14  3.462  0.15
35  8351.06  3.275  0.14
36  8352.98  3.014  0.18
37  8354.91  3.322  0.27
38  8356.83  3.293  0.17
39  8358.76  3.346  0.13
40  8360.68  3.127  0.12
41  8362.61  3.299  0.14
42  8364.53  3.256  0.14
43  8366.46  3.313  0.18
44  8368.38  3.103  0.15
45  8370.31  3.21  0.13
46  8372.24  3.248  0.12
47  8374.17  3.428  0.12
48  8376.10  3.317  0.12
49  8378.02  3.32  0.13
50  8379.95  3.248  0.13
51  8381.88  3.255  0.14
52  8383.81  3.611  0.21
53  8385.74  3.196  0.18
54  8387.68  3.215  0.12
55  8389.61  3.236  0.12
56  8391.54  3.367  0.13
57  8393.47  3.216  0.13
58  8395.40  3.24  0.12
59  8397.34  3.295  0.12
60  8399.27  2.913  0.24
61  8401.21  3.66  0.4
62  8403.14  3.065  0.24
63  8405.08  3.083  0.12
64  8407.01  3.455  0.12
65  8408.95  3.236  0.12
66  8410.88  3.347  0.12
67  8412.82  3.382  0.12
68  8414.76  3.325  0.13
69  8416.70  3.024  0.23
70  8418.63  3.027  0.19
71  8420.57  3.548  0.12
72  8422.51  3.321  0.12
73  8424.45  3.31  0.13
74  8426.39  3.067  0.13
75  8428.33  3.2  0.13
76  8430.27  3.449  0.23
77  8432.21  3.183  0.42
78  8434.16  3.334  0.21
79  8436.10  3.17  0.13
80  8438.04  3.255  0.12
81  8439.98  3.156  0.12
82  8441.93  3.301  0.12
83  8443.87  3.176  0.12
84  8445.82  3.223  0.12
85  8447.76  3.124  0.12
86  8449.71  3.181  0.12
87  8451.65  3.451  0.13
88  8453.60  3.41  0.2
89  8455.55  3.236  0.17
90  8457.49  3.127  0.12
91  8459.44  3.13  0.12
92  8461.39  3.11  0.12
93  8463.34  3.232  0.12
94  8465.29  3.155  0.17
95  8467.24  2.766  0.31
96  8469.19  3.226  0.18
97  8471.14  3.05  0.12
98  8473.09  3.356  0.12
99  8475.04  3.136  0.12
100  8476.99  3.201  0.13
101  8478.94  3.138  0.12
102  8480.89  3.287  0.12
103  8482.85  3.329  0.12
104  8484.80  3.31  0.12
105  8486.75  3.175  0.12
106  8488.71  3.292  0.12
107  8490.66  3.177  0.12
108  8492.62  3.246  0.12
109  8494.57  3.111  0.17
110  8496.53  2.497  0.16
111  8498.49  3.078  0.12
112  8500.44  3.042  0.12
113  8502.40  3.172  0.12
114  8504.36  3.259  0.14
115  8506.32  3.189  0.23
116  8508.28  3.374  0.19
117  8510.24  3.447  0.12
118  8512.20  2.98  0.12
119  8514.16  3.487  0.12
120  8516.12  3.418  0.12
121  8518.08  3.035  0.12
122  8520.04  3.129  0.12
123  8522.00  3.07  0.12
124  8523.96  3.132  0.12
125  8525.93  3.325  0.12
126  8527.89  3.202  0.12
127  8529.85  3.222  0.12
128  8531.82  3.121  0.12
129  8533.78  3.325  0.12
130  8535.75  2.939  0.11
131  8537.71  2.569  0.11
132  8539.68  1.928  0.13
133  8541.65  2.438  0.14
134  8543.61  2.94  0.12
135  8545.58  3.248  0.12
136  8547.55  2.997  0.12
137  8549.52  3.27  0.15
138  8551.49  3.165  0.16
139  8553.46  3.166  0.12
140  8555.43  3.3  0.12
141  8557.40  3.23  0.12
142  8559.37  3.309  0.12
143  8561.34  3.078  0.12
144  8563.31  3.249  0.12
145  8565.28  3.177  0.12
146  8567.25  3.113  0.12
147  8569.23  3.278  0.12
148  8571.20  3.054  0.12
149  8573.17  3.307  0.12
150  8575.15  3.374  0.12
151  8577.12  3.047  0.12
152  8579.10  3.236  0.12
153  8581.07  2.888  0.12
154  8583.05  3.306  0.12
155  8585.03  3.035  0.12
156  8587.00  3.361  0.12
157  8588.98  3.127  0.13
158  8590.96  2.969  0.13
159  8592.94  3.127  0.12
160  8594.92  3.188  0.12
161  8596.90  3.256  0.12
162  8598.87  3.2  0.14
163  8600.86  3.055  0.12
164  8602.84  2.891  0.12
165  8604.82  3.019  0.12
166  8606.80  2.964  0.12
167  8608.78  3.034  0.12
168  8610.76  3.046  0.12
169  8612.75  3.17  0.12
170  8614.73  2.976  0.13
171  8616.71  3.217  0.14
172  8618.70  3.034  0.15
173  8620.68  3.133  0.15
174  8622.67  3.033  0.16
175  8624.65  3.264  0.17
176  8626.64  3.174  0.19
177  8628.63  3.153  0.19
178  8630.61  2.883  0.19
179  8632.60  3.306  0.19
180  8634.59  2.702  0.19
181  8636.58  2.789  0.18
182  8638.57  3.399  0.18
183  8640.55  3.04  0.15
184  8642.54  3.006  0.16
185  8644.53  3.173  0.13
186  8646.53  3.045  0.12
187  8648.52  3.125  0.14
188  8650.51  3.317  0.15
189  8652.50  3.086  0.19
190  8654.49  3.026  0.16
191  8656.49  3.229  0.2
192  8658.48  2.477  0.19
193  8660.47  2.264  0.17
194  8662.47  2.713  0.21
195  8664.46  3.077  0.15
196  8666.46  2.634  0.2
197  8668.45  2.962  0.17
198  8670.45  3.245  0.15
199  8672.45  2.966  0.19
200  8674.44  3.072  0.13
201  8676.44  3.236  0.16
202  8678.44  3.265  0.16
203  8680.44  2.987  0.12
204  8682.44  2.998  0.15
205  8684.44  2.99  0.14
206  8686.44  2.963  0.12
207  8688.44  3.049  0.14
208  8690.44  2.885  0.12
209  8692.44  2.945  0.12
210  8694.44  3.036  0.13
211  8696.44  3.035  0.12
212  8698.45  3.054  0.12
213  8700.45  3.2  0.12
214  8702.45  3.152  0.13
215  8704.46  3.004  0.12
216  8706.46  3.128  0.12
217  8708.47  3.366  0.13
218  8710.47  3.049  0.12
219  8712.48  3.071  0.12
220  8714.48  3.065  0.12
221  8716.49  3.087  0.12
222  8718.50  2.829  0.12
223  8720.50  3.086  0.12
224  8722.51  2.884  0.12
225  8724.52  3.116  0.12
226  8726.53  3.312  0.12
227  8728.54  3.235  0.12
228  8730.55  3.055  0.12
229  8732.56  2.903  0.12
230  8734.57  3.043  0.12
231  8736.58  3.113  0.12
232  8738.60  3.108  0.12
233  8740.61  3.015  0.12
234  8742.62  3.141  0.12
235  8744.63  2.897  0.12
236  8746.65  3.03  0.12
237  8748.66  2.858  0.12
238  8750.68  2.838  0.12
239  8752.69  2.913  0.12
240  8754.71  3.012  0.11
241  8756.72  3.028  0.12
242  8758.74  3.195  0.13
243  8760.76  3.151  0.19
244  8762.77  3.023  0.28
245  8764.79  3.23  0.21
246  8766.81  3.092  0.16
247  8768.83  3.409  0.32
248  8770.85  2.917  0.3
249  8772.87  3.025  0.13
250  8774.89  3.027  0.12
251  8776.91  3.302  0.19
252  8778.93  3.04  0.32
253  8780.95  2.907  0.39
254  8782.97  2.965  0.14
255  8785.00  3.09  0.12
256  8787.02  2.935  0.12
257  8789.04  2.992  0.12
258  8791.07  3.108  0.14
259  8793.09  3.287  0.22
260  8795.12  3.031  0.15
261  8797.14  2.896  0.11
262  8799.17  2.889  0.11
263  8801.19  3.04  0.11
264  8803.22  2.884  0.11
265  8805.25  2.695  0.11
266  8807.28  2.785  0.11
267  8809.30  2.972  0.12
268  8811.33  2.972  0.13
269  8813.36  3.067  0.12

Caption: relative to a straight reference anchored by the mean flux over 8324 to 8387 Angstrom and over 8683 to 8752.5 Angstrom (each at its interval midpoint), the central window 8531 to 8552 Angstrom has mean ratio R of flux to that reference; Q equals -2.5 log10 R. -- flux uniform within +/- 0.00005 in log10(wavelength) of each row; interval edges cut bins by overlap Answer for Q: 0.09 mag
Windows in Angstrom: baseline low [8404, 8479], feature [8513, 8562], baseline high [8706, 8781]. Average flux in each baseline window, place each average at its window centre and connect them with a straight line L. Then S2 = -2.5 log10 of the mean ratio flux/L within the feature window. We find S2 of 0.03 mag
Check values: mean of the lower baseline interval 3.22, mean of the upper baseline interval 3.07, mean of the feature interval 3.08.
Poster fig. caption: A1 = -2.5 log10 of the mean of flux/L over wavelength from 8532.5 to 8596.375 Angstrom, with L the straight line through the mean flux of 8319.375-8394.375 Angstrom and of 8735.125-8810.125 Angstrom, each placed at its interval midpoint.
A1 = 0.02 mag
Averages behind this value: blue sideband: 3.26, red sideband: 3.02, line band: 3.09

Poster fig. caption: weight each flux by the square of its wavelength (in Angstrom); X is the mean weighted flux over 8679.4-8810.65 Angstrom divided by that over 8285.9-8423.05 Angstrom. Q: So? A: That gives 1.0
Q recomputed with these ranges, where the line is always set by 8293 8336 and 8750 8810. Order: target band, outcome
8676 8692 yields 0.02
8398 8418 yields 0.01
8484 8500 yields 0.04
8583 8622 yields 0.02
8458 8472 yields 0.05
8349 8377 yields 0.02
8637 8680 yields 0.03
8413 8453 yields 0.01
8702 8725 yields 0.00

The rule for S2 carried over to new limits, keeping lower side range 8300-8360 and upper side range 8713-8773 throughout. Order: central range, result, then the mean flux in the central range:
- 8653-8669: 0.11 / 2.8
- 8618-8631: 0.00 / 3.11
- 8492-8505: 0.05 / 3.05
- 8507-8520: -0.03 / 3.28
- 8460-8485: 0.01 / 3.17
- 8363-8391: -0.01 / 3.28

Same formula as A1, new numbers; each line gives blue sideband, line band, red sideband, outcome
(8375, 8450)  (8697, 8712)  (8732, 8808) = -0.022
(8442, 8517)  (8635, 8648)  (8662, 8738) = 0.010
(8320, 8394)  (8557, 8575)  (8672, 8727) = -0.022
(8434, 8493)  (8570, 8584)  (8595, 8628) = -0.019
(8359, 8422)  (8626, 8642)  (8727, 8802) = 0.026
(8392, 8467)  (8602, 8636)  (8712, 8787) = 0.025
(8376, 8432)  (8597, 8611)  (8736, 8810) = 0.032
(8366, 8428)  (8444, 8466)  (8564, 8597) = 0.007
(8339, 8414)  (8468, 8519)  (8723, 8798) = 0.002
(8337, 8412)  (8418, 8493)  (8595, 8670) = -0.012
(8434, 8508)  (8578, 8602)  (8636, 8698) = -0.025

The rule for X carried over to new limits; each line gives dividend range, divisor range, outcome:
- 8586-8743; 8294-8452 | 1.00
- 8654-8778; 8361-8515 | 1.00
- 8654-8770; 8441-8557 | 1.02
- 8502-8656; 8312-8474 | 1.00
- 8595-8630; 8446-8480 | 1.01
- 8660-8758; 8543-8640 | 0.99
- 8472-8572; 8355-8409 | 0.99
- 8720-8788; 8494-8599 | 1.03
